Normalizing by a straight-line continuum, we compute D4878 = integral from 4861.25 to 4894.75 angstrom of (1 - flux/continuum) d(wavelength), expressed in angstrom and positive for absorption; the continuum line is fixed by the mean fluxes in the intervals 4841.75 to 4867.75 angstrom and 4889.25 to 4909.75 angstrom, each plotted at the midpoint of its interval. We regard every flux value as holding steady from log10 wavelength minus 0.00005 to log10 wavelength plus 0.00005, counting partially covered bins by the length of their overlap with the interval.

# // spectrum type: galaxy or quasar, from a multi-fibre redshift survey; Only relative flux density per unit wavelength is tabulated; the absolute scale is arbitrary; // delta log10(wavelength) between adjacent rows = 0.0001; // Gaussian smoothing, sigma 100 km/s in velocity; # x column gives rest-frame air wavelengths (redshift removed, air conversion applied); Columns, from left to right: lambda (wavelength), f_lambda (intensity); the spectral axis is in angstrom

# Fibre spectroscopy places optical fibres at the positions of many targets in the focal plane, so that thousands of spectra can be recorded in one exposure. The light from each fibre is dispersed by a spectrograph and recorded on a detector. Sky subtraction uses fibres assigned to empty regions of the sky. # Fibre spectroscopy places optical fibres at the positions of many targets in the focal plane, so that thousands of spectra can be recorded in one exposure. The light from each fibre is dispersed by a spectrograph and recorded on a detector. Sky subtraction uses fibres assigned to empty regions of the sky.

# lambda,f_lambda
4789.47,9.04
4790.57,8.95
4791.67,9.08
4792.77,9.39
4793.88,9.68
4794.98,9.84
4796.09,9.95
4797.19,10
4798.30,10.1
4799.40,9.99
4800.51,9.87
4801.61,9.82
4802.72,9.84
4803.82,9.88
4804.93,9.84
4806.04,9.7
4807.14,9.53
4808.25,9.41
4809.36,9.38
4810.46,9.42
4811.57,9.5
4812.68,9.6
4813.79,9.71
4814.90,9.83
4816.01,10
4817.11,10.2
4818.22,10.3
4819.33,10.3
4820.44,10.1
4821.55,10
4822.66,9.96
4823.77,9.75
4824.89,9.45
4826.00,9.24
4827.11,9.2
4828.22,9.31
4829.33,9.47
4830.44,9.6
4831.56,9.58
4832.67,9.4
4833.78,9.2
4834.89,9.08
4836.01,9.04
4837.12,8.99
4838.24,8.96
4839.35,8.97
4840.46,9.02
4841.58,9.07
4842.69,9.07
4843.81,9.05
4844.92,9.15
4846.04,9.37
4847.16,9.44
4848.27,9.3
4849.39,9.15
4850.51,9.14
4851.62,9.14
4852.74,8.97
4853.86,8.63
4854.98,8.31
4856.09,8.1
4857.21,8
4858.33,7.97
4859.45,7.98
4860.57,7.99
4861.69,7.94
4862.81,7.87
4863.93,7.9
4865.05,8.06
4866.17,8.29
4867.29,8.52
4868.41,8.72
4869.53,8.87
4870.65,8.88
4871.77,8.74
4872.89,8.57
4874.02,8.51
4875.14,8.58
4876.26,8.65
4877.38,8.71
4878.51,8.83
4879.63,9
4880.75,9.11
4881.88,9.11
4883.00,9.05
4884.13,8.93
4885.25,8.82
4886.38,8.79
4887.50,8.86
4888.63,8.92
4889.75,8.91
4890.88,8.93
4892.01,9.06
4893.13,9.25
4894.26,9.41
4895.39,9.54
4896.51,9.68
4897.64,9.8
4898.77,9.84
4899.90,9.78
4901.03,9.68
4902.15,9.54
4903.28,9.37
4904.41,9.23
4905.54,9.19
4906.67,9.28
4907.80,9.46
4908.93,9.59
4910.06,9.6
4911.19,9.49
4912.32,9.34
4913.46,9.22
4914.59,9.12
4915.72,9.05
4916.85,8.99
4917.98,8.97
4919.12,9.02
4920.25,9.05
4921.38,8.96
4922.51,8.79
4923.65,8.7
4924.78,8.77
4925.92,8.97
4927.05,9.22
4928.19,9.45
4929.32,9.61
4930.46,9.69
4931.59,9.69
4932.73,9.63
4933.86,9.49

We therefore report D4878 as 1.1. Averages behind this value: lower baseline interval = 8.59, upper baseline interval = 9.42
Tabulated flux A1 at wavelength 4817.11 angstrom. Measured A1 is 10.2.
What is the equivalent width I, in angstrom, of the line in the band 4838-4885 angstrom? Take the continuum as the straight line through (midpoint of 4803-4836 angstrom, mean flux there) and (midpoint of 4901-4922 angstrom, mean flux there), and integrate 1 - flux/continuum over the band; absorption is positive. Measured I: 3.8 angstrom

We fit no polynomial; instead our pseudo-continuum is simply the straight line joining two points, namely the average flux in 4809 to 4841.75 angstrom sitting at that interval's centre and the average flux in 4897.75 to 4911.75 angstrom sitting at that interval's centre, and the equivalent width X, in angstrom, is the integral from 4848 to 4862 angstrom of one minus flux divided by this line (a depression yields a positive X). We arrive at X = 1.50 angstrom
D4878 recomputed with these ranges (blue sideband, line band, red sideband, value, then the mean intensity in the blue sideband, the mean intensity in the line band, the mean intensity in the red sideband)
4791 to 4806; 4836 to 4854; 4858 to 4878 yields -0.52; 9.78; 9.1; 8.38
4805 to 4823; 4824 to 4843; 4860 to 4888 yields 0.40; 9.81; 9.23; 8.61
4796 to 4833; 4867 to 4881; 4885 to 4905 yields 1.01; 9.74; 8.75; 9.31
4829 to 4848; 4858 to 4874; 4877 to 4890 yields 1.26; 9.2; 8.32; 8.92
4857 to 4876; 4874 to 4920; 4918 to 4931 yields -2.37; 8.33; 9.18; 9.1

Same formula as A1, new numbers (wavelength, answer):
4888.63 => 8.92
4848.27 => 9.3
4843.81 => 9.05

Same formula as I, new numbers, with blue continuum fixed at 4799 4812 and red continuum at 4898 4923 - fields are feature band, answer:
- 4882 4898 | 0.42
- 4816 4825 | -0.38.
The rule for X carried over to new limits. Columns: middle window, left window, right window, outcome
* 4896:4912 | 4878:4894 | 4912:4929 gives -0.9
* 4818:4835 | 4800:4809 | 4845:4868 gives -0.7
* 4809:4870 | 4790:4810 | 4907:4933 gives 2.8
